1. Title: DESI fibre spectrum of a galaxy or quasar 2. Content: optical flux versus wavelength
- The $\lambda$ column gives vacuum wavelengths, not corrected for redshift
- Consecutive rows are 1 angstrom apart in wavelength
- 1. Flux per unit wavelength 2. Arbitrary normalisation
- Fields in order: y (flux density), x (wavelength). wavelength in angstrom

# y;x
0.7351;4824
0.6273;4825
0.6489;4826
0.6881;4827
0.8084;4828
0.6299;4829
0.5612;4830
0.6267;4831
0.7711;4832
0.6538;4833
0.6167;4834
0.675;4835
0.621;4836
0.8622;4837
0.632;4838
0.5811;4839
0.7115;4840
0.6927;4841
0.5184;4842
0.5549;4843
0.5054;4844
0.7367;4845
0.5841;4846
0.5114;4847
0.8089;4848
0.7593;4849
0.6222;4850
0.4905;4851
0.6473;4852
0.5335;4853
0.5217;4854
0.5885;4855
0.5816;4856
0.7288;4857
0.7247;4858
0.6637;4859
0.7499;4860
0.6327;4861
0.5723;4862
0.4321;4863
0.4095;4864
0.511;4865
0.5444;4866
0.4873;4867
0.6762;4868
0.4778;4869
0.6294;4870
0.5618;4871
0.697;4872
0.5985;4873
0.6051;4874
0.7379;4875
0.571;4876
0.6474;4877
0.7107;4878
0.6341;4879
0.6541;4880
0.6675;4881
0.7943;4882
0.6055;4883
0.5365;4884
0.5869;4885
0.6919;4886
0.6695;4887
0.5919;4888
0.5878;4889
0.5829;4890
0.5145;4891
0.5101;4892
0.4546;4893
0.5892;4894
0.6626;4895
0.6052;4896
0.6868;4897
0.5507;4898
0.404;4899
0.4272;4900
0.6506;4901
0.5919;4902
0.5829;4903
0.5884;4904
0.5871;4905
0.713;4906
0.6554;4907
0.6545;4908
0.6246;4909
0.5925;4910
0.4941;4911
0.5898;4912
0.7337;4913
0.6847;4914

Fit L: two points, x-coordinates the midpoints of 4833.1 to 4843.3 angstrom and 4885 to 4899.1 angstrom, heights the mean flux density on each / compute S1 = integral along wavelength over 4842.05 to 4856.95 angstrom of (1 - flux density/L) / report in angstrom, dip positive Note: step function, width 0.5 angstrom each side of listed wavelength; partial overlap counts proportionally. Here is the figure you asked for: 0.7 angstrom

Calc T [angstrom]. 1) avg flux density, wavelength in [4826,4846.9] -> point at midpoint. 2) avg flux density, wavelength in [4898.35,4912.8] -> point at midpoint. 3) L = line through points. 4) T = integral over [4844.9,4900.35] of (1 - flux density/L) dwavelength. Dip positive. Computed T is 1.2 angstrom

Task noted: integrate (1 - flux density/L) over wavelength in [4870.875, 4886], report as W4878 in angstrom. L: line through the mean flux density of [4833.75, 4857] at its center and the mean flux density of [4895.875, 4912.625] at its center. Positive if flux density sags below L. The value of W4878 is -1.0 angstrom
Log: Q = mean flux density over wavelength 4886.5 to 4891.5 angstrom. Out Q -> 0.589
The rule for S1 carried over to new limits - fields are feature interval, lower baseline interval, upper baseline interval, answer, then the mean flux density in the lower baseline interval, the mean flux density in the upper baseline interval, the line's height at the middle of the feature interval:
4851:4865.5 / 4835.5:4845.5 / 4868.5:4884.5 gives 1.1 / 0.642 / 0.633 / 0.637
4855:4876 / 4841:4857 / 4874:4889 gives 0.9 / 0.605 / 0.646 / 0.626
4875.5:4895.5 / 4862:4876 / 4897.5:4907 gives -1.6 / 0.567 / 0.571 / 0.569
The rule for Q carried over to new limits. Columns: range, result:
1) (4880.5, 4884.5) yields 0.651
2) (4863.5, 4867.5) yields 0.488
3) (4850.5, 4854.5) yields 0.548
